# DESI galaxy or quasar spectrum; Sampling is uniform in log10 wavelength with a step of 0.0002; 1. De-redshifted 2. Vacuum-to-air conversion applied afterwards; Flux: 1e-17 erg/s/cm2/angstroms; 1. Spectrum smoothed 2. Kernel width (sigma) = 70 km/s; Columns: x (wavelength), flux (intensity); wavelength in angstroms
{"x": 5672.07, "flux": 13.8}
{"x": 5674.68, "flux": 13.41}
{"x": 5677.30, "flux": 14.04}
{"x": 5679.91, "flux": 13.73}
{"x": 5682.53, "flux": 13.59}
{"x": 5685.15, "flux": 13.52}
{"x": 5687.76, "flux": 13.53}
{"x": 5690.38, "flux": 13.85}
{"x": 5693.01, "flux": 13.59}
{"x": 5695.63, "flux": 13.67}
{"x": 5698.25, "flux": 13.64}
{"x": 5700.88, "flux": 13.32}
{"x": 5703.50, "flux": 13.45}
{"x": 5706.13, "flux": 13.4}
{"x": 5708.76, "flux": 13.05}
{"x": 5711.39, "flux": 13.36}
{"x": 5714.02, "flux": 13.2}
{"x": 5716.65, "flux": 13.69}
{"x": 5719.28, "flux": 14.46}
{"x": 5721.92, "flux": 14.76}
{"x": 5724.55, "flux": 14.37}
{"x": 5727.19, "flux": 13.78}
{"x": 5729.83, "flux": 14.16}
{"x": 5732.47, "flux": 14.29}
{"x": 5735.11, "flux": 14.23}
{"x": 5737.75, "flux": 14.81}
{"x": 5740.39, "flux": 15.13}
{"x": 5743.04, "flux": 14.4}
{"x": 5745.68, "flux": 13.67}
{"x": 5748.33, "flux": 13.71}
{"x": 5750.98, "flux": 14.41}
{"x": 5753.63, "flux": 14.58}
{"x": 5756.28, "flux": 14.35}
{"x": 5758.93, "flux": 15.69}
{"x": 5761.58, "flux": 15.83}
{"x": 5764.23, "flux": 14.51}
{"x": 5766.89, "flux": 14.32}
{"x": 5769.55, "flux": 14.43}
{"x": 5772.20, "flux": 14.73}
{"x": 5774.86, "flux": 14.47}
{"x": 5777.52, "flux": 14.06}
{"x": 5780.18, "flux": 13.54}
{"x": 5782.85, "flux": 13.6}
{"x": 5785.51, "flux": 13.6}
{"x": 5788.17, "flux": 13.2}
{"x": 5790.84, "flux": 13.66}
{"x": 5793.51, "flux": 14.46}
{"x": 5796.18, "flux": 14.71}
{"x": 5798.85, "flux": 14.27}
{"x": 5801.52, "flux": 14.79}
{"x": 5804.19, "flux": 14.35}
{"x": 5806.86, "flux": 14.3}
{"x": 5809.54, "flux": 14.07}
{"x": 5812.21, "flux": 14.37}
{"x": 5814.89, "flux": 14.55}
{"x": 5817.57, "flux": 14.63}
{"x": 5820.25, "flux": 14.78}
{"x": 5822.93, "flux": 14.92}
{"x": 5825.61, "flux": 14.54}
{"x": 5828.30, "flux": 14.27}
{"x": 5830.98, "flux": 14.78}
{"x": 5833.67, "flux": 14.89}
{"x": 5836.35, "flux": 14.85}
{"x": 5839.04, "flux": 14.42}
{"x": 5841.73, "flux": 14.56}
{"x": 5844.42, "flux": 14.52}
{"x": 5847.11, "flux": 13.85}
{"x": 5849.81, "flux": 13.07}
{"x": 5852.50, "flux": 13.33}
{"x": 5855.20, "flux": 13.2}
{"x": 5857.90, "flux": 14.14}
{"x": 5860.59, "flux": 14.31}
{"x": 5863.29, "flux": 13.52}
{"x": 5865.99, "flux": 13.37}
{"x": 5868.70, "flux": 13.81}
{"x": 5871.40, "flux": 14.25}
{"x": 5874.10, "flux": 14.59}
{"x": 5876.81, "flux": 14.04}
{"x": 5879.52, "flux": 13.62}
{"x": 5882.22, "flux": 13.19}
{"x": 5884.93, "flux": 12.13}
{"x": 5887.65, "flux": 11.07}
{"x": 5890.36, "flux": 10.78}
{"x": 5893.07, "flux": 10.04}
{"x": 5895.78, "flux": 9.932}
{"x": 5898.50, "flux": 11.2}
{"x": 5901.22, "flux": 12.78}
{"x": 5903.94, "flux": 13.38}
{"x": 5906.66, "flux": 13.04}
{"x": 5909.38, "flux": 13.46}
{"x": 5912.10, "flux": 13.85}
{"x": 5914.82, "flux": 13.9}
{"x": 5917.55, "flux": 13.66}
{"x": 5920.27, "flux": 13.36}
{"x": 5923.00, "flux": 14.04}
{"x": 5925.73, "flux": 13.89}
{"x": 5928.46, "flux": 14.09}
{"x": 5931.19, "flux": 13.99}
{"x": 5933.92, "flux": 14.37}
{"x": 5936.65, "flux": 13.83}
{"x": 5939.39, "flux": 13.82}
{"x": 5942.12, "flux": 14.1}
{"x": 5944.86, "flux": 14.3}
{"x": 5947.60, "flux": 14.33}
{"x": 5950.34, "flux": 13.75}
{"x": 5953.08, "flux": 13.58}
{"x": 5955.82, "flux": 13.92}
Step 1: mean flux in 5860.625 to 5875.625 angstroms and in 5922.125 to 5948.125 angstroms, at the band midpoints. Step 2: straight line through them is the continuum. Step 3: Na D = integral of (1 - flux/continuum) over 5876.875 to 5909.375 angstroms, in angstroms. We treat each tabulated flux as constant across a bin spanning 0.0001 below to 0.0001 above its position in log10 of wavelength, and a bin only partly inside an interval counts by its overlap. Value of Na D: 4.5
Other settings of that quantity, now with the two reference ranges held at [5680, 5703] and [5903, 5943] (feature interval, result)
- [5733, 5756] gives -1.2 angstroms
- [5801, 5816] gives -0.8 angstroms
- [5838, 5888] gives 0.2 angstroms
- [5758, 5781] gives -1.6 angstroms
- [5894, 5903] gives 1.6 angstroms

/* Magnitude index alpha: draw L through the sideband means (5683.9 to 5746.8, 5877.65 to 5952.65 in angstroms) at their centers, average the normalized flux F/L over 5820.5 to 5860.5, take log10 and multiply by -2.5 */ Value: -0.066 mag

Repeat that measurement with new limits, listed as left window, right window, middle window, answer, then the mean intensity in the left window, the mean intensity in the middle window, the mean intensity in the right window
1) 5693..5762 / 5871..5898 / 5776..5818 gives -0.07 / 14.1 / 14.1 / 12.3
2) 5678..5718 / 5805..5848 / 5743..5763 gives -0.05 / 13.5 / 14.6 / 14.5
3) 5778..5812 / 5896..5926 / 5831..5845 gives -0.07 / 14.1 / 14.7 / 13.2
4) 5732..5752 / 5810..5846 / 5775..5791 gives 0.06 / 14.3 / 13.7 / 14.6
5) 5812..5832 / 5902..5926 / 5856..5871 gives 0.02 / 14.6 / 13.8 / 13.6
